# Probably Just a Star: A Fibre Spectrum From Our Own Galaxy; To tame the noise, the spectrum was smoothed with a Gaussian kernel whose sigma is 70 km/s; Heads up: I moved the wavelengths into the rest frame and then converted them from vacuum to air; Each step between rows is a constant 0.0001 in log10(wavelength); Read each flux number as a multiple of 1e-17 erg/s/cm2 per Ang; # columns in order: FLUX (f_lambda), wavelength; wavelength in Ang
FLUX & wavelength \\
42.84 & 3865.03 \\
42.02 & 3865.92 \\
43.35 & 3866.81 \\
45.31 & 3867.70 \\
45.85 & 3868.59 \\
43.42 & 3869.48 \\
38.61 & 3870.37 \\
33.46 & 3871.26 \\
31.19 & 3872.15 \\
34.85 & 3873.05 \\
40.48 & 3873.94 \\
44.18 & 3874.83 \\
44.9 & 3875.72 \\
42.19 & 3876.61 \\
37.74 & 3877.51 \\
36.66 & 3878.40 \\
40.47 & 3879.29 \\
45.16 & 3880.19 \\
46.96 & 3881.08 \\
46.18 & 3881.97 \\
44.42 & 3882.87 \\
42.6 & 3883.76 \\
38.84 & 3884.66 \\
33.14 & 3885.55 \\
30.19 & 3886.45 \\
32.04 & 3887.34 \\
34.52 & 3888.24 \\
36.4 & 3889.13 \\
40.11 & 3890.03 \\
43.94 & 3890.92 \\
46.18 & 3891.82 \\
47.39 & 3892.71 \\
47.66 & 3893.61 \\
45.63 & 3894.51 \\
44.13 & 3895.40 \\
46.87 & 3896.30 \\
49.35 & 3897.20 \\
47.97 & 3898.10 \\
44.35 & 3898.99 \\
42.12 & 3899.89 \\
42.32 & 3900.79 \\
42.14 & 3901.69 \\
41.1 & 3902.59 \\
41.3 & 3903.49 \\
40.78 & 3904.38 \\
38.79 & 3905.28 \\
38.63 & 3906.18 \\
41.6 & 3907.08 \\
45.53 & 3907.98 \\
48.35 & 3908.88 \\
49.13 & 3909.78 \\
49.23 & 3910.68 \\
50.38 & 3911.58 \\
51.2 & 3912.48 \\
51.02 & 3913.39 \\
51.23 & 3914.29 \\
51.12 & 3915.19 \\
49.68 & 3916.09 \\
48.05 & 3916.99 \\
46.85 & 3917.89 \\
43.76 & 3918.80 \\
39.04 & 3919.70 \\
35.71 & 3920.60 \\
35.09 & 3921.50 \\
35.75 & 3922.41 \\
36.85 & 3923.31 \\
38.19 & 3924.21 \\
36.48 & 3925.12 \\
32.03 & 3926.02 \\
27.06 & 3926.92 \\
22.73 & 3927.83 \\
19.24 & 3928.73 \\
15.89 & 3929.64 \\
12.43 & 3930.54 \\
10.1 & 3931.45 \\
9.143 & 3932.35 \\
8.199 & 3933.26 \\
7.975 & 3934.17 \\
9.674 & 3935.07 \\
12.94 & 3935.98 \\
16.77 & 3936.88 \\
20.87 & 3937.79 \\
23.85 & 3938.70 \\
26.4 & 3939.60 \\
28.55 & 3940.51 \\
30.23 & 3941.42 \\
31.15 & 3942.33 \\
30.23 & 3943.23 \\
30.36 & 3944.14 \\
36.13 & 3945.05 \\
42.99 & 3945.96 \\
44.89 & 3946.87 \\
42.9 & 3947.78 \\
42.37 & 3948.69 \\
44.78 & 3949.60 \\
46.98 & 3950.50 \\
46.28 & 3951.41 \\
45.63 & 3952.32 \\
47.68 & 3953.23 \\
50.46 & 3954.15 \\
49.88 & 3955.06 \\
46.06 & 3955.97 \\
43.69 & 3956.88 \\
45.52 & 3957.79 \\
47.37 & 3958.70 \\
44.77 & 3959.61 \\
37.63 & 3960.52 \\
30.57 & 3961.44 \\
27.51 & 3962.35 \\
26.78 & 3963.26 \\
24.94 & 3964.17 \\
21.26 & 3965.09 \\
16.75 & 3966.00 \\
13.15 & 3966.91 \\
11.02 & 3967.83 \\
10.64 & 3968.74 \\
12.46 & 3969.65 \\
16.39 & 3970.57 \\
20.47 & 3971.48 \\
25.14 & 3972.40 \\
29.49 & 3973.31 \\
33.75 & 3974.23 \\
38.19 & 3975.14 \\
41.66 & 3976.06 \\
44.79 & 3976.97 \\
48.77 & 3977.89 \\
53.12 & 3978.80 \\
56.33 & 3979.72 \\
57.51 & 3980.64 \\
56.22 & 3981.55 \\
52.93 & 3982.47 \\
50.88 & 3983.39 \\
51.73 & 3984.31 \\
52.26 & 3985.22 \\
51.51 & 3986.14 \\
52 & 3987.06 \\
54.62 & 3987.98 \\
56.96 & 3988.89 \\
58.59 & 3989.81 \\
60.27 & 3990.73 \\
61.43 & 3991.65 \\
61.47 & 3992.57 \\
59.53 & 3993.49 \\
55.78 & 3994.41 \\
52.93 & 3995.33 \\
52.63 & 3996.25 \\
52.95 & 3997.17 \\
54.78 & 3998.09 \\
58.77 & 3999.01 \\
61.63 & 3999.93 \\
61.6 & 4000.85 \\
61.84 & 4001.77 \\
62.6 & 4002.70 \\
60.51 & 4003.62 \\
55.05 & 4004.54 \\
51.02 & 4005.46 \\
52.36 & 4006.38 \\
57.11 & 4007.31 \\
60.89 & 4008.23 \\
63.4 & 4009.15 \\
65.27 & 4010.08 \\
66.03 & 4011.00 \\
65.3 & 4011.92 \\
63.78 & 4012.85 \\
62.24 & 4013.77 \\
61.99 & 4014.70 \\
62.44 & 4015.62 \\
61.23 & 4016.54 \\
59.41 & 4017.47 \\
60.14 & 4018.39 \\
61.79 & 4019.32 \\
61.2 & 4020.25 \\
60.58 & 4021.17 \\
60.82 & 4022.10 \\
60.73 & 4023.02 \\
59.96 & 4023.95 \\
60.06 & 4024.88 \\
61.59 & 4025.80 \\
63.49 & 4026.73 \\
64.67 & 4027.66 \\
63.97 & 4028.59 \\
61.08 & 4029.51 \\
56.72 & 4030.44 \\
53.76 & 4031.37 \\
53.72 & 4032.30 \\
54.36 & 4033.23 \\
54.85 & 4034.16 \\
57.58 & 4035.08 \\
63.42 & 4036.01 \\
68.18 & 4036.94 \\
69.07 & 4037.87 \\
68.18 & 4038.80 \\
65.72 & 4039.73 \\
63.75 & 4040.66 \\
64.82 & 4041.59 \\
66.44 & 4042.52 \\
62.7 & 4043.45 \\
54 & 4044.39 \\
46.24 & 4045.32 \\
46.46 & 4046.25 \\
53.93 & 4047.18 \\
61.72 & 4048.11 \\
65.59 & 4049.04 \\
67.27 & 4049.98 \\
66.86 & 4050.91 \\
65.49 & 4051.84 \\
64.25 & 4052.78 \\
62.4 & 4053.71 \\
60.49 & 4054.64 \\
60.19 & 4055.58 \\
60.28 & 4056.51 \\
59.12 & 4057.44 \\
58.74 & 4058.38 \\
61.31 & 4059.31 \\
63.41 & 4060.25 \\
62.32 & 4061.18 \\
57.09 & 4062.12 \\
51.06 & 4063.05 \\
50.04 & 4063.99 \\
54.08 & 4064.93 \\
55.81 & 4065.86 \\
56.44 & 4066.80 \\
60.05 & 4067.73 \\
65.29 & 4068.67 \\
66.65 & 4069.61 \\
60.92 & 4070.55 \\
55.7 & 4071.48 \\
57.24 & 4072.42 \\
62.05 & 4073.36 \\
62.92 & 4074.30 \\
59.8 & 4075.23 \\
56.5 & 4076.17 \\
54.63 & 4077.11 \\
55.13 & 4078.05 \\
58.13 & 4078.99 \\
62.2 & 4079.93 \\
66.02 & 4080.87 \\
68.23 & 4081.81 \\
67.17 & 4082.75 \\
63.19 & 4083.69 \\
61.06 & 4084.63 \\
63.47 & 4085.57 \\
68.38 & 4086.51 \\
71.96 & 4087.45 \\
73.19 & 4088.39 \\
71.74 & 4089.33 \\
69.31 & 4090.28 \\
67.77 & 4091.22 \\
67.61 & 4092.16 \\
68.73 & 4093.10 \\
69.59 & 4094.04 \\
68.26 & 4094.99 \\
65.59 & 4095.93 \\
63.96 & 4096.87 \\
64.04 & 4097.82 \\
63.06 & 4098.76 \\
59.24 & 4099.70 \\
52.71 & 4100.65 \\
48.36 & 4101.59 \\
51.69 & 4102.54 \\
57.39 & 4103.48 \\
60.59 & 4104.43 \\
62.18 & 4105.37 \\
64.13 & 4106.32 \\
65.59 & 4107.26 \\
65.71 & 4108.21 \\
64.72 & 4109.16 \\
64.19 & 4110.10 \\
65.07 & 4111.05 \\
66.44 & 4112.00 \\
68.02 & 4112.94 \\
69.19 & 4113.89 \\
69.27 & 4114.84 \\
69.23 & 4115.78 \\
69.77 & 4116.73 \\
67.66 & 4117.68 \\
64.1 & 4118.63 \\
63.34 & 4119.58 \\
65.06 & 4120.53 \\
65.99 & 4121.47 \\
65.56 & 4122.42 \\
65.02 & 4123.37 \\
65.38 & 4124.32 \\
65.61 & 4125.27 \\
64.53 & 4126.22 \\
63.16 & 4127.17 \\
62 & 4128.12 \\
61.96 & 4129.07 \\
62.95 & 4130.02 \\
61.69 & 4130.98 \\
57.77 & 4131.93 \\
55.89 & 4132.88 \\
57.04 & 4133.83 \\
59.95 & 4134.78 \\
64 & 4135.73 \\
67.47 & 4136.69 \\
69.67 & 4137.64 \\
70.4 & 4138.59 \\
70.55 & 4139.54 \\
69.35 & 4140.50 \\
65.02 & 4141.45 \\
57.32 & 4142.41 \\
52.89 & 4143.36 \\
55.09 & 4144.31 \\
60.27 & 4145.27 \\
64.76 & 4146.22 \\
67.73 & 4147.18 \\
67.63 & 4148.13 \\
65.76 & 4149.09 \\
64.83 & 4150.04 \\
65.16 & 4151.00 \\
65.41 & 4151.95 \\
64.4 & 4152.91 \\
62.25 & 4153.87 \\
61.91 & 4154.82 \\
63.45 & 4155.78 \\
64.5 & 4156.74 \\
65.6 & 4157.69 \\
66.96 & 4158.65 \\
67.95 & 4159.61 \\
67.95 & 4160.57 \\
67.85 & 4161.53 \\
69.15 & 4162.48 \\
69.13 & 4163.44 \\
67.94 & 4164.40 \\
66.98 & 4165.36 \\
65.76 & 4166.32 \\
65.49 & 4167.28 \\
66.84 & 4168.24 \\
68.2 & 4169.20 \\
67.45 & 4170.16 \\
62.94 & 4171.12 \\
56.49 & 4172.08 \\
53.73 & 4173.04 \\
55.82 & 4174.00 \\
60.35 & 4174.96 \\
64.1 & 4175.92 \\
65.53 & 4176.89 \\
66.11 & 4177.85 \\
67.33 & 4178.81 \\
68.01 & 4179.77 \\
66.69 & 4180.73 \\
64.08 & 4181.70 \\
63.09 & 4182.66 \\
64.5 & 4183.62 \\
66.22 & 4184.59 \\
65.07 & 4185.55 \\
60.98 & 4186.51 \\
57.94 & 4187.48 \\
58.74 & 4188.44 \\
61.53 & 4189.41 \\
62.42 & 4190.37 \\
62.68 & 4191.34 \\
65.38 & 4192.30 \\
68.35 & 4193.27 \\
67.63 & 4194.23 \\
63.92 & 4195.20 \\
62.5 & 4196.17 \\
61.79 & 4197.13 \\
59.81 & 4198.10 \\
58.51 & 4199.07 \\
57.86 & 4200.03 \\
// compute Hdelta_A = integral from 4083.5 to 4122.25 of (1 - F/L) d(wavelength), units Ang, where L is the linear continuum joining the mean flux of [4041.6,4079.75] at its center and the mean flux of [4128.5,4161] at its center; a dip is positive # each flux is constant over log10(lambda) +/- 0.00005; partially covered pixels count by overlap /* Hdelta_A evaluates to -2.2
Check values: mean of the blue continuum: 59.3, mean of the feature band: 64.9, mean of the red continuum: 63.7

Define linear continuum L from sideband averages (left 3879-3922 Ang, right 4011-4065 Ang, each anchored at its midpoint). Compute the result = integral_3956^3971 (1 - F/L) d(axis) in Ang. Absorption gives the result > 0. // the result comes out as 6.94 Ang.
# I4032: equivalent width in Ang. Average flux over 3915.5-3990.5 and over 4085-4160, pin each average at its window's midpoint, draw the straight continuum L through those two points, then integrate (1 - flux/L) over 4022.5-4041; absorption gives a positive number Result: -4.7 Ang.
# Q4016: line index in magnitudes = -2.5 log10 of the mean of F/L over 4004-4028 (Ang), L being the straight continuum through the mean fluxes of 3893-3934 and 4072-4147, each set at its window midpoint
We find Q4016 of -0.18 mag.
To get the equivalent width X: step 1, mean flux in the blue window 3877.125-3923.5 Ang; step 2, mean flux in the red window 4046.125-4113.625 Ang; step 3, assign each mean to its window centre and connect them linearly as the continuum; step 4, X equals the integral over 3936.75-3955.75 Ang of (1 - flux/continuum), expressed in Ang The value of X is 4.1 Ang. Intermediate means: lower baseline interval 43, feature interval 37.6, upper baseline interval 62.1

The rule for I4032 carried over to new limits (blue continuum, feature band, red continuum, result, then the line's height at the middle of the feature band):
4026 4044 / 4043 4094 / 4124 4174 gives 0.89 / 62.5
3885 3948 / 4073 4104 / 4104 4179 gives -2.89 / 57.8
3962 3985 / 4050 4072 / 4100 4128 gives -3.21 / 52.5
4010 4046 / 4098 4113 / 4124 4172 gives 0.52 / 63.3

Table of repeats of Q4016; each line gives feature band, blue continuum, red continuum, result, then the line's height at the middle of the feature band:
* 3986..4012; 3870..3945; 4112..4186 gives -0.227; 47.2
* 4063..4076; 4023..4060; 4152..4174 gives 0.057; 61.8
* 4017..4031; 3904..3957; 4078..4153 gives -0.214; 50.1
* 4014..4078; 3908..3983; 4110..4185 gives -0.213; 49.6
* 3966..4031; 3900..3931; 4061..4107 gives -0.034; 50.5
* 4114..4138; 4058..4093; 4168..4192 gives -0.030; 62.5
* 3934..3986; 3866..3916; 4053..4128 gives 0.375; 49.7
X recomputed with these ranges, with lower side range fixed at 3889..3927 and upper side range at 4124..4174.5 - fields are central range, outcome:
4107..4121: -1.3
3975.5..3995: -1.6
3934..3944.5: 5.3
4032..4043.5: -1.7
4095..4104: 0.1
